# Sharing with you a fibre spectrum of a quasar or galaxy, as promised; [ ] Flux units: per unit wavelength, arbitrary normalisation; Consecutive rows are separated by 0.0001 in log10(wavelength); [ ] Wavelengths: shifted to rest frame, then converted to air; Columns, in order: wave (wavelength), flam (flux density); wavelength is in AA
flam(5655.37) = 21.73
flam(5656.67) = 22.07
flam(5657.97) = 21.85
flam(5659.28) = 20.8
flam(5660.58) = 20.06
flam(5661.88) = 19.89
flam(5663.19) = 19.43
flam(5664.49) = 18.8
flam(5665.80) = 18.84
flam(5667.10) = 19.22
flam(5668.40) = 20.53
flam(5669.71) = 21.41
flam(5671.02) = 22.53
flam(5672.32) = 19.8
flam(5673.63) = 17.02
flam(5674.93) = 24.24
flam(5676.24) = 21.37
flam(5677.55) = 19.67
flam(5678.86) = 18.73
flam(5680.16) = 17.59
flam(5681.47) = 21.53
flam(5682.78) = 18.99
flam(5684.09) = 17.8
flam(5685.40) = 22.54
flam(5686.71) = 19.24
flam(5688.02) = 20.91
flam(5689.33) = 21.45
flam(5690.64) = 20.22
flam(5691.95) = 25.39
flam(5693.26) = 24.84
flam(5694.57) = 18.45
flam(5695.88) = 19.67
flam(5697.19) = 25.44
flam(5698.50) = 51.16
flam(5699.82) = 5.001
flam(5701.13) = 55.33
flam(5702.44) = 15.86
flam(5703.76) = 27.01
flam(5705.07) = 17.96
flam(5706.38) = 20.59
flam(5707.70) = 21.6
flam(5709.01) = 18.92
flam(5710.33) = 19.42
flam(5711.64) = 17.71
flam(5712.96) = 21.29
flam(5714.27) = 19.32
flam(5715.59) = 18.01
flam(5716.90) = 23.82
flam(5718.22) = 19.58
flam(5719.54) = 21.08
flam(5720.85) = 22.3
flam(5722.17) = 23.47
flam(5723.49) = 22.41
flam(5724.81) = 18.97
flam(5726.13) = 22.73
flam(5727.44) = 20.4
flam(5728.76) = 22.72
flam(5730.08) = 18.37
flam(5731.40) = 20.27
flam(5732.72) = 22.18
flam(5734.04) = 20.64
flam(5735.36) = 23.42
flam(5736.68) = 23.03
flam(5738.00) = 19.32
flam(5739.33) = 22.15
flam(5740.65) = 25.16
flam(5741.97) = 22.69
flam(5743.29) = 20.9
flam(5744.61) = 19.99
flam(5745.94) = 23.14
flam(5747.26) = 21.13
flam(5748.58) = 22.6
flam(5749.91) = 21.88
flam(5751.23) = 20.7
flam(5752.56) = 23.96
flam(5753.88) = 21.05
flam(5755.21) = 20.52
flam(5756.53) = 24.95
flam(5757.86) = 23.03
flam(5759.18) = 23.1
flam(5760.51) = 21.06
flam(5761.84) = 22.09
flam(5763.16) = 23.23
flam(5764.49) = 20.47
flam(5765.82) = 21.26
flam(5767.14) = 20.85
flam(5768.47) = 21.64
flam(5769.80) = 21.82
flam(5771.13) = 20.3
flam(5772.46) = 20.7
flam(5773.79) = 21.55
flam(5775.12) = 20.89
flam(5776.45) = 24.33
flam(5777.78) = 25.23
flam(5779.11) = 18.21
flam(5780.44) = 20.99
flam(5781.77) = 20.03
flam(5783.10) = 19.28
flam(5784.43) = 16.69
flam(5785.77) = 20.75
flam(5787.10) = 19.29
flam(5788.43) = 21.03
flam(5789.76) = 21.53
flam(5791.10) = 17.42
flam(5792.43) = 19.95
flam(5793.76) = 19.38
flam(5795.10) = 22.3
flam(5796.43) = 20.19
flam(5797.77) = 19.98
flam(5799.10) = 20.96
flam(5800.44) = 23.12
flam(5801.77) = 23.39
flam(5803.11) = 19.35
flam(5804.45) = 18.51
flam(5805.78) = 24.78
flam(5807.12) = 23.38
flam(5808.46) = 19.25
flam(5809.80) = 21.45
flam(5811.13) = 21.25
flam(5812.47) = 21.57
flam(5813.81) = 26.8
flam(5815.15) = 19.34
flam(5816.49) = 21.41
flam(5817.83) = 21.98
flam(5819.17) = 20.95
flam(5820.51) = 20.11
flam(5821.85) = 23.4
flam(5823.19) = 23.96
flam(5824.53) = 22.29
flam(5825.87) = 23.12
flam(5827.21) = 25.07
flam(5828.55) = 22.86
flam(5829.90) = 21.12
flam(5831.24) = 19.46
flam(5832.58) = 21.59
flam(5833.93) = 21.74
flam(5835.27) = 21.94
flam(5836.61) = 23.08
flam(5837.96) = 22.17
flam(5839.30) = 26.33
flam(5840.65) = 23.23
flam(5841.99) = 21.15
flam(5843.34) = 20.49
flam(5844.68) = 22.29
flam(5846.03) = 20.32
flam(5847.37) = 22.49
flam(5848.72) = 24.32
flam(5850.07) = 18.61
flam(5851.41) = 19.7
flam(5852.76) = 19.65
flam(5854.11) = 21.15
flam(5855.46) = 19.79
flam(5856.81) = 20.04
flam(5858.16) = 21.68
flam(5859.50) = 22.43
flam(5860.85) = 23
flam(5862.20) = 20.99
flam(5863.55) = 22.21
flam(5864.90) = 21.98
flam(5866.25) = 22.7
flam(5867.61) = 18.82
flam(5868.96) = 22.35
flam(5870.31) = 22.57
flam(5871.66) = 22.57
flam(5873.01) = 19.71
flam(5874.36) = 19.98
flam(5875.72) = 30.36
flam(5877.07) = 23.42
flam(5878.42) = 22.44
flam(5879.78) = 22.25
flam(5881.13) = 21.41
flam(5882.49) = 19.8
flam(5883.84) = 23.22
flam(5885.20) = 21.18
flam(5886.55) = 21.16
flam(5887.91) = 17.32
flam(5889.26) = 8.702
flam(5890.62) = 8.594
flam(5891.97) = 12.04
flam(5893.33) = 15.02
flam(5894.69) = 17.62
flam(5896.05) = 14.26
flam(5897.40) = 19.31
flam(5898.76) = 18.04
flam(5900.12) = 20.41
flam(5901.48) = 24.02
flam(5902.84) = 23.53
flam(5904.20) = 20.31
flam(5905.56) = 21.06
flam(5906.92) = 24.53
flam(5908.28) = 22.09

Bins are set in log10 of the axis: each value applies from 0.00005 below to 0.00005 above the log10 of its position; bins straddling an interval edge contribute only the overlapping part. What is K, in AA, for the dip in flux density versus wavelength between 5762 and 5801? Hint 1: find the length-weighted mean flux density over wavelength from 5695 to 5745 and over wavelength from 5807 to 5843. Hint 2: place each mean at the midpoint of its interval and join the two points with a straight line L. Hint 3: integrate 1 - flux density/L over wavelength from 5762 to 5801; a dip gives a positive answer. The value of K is 2.5 AA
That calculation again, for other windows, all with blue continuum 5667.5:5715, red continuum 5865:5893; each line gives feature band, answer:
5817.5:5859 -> -2.8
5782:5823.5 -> -0.5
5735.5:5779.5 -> -1.4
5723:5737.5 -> 0.1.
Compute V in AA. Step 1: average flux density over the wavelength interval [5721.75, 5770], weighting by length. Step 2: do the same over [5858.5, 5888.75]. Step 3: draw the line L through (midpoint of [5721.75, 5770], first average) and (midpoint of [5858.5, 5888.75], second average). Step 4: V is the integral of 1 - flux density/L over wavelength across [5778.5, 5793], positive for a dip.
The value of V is 1.5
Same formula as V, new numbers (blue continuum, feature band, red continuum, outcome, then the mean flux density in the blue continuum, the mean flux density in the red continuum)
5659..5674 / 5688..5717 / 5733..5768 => -3.2 AA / 19.9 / 22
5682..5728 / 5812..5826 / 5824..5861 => -0.2 AA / 22.3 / 21.8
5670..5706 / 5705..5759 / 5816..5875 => 2.4 AA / 22.6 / 21.7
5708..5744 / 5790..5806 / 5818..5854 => 0.7 AA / 21.1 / 22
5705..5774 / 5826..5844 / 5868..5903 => -1.9 AA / 21.4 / 19.6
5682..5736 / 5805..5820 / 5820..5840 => 0.4 AA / 22.1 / 22.6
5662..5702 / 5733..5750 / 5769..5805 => -0.6 AA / 22.2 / 20.6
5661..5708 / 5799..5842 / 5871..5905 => -4.0 AA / 21.9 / 19.5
